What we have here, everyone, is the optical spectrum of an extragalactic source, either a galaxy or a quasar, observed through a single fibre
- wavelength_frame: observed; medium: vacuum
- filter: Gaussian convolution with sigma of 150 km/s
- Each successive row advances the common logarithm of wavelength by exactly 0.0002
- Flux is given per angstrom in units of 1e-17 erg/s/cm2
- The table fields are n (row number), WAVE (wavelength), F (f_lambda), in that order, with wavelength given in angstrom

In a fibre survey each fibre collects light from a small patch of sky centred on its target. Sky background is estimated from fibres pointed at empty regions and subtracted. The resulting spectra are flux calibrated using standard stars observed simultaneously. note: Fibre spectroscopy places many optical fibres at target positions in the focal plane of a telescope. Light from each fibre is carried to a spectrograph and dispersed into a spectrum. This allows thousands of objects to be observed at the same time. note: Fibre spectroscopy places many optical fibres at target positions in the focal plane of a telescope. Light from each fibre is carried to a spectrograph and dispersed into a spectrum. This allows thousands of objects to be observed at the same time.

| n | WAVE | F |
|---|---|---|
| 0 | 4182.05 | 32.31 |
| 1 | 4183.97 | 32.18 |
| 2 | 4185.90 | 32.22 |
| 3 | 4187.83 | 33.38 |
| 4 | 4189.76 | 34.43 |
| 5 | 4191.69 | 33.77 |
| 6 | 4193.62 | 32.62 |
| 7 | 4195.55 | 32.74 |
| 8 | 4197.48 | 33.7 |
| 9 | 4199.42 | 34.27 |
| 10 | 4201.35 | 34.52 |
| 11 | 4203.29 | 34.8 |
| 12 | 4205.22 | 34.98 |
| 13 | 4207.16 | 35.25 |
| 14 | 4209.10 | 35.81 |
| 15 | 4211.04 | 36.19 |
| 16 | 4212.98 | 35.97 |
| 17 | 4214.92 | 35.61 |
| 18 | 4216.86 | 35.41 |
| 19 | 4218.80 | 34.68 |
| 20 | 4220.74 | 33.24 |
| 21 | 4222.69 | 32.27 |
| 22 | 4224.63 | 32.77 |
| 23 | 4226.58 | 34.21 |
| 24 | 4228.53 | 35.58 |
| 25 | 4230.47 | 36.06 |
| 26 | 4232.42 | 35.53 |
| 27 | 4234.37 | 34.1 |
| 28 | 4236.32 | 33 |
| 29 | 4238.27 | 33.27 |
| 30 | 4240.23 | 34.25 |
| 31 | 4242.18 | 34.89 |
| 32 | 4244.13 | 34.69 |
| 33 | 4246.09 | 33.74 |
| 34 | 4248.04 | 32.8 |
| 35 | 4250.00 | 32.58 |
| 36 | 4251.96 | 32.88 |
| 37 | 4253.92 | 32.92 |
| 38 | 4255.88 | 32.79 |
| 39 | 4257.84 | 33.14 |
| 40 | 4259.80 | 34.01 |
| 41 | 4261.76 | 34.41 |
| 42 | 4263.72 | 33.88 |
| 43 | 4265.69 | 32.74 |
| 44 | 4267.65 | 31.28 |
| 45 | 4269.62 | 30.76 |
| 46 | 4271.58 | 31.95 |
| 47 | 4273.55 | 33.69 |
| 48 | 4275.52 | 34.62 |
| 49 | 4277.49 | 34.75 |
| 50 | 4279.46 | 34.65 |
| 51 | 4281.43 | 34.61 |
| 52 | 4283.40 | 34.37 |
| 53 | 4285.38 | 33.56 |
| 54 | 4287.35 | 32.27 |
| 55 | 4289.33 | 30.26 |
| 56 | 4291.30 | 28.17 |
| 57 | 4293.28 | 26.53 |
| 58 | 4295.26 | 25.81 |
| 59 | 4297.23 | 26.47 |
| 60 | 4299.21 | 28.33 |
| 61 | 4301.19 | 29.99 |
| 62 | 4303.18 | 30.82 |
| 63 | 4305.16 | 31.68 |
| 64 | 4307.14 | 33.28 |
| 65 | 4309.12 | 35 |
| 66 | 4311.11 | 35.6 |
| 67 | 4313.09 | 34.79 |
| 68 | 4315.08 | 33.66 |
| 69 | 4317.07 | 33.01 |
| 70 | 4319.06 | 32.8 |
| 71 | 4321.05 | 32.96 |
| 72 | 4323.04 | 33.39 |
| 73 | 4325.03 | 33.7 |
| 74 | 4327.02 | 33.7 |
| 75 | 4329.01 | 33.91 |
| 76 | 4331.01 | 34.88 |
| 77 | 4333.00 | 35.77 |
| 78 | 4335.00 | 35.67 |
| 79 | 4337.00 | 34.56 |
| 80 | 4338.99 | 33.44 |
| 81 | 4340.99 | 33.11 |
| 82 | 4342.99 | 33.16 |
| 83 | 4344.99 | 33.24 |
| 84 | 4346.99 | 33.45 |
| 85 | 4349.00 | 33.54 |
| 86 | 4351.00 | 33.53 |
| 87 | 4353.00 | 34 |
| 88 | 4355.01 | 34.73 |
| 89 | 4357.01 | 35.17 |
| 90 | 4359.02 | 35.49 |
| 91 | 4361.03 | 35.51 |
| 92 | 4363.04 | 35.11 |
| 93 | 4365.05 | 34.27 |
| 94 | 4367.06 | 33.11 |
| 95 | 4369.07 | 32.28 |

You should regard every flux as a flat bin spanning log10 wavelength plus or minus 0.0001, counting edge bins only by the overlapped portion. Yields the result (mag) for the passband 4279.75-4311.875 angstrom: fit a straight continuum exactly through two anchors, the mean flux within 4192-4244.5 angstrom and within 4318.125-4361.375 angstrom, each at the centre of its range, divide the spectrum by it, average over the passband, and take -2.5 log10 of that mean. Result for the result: 0.104 mag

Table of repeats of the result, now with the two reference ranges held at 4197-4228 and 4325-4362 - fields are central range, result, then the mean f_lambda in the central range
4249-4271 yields 0.05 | 32.8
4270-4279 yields 0.03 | 33.6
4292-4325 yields 0.09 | 31.5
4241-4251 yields 0.02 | 33.8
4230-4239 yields 0.01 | 34.3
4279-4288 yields 0.02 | 33.9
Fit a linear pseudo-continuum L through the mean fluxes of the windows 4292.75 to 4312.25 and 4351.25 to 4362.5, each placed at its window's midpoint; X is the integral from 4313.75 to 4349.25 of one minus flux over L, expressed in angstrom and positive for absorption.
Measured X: -1.1 angstrom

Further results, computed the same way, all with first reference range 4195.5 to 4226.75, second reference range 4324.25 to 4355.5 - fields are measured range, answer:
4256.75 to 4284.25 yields 0.66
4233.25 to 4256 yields 0.58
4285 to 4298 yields 2.04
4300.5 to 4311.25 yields 0.50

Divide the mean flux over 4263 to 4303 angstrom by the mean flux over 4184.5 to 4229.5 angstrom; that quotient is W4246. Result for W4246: 0.9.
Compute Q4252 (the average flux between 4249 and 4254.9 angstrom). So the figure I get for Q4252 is 32.8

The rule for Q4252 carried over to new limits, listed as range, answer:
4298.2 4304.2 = 29.7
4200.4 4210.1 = 35.1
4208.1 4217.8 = 35.8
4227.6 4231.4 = 35.9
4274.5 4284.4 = 34.6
